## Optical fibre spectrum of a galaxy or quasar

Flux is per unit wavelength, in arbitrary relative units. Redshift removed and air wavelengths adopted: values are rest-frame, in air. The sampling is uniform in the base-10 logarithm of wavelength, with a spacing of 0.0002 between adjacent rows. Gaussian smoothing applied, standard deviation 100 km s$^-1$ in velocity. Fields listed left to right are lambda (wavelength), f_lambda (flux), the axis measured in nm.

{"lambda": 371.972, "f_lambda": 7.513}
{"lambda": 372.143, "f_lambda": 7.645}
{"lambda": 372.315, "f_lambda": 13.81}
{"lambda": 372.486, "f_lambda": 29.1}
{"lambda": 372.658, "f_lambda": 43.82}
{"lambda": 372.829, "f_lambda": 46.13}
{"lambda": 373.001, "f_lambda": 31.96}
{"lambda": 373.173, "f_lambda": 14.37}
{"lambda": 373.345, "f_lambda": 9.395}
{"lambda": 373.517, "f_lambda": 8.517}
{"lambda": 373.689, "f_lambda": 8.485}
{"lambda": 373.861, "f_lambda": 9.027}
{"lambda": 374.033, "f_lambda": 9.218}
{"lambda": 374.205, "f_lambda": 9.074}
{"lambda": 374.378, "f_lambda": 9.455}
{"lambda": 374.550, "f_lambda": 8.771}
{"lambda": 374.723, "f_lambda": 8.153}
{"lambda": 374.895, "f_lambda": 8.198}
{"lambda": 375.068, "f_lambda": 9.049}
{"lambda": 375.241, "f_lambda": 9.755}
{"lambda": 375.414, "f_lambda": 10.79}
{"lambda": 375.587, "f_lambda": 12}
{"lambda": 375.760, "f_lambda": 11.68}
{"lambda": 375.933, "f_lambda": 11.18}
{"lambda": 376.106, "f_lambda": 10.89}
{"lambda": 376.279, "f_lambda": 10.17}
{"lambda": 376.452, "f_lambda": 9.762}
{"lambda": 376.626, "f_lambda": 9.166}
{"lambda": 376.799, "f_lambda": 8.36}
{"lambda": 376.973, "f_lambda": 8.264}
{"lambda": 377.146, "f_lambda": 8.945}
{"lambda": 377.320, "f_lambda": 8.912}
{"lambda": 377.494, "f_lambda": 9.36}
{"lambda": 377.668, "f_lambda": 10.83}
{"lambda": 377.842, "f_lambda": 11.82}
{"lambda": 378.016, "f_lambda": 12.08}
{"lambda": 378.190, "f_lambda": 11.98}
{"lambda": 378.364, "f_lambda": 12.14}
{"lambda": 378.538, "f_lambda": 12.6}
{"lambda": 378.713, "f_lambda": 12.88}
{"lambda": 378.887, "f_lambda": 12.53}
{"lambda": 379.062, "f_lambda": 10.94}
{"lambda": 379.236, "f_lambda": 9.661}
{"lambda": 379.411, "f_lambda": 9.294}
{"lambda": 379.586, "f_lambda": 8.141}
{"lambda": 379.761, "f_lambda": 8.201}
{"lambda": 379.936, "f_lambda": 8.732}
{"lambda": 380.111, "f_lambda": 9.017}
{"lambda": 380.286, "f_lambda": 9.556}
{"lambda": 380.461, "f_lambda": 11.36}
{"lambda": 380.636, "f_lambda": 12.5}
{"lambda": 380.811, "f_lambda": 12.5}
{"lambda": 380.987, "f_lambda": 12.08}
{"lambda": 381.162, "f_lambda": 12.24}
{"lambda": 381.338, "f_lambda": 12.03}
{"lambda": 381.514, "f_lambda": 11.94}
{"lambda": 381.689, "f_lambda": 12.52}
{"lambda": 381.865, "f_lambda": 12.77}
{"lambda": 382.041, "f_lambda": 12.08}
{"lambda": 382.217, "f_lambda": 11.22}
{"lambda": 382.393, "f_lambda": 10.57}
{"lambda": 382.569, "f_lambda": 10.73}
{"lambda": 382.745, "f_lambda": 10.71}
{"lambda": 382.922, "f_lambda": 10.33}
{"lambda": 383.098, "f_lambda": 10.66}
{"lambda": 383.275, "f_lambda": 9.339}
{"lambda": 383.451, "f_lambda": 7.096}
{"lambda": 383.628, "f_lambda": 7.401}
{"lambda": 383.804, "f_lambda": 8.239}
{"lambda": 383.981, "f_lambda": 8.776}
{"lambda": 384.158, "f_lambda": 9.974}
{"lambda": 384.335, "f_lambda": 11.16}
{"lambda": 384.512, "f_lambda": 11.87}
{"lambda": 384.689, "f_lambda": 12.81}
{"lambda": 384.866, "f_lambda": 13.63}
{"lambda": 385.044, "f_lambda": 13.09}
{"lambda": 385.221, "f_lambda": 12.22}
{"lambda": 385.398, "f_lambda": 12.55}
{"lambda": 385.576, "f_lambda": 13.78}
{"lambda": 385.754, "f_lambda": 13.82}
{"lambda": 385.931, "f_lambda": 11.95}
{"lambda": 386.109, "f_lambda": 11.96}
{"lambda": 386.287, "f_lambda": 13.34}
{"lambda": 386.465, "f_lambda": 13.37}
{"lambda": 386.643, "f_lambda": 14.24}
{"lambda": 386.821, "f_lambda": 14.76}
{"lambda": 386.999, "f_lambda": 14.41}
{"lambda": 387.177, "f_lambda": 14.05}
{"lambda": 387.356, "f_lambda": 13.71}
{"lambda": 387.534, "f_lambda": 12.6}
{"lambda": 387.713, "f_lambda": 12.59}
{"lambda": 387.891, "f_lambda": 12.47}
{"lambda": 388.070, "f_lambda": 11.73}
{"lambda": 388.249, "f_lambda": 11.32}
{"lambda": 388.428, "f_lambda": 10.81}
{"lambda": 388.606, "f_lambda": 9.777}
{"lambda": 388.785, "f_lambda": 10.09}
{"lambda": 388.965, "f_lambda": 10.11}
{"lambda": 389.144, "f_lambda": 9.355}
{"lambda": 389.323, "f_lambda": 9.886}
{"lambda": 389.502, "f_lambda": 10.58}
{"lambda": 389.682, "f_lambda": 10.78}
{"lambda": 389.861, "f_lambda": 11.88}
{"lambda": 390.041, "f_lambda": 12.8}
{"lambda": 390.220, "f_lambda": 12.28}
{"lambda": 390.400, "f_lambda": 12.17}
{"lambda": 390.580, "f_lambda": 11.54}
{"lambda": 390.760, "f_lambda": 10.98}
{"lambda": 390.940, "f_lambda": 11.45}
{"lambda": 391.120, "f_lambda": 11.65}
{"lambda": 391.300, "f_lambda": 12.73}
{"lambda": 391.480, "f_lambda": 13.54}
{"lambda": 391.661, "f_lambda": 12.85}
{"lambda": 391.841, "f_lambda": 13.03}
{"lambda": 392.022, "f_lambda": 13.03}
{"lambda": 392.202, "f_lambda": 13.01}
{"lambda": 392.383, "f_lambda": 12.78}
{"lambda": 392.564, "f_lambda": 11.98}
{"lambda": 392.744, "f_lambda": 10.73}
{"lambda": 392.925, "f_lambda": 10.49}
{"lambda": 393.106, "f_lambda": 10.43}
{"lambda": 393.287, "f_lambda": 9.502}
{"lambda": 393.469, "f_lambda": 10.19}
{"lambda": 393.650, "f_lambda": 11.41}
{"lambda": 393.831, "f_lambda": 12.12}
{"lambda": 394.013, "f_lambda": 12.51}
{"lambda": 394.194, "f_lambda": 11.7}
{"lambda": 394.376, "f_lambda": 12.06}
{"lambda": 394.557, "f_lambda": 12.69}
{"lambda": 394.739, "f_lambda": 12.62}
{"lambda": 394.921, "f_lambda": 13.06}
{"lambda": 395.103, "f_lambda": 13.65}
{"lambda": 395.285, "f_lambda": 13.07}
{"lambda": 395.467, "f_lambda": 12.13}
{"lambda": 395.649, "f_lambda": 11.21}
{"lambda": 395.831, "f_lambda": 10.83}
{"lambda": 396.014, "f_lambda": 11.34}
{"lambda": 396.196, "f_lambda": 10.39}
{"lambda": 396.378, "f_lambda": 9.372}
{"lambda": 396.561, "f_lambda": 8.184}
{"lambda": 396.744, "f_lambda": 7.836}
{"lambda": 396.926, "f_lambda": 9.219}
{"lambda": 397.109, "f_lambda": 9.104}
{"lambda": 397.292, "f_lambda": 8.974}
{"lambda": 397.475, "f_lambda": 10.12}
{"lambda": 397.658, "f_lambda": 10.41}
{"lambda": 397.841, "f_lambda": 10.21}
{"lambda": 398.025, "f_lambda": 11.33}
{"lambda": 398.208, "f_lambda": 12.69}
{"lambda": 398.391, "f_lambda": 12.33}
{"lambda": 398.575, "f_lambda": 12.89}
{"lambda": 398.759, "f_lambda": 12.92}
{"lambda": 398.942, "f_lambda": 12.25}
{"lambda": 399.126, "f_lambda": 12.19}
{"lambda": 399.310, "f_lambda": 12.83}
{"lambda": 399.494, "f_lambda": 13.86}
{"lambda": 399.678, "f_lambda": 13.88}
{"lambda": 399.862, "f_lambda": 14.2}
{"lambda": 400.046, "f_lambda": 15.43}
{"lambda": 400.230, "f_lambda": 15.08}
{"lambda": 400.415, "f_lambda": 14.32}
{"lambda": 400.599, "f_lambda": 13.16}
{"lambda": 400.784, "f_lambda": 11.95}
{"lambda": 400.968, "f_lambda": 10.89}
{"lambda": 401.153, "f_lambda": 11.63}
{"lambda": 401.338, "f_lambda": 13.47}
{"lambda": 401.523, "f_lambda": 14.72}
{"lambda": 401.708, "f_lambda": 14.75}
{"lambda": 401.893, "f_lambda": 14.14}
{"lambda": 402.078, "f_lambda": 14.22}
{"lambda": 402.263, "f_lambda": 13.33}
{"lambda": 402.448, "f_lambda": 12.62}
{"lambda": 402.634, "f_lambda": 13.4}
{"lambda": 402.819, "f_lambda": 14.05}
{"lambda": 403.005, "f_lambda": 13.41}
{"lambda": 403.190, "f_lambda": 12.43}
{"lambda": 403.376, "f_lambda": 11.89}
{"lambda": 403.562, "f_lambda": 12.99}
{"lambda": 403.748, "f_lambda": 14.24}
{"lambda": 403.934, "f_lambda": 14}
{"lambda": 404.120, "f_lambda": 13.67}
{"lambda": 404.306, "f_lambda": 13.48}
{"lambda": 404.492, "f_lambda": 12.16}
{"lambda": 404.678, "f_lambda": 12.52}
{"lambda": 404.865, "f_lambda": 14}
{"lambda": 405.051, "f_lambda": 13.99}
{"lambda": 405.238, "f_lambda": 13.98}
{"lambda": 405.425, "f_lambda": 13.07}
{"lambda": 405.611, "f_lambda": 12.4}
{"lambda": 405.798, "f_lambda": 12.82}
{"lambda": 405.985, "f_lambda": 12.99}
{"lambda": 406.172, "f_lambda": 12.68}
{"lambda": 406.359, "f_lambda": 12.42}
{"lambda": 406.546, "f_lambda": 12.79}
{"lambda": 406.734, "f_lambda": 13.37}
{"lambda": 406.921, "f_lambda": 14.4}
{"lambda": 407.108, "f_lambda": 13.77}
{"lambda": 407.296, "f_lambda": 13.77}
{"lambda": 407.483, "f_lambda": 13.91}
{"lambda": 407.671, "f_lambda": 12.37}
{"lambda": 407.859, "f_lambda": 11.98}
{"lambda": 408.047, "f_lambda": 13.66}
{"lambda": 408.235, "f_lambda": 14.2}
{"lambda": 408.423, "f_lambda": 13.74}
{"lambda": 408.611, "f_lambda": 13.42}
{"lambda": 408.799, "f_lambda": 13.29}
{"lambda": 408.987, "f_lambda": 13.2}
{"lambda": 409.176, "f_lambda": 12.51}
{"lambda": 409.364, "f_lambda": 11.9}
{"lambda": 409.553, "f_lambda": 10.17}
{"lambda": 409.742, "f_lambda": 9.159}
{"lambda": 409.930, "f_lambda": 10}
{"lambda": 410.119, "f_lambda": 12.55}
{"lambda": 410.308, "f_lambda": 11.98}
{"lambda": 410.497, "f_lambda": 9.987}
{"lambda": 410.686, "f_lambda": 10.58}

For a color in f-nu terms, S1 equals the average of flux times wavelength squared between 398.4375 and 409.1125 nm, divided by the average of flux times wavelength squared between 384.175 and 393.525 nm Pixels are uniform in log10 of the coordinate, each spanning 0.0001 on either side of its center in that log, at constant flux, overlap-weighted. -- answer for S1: 1.2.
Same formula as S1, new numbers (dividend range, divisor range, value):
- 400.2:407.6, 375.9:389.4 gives 1.32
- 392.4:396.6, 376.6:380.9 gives 1.19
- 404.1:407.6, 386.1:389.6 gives 1.21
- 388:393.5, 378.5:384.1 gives 1.14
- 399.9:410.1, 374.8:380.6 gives 1.47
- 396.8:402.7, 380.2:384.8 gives 1.26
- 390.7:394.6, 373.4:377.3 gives 1.37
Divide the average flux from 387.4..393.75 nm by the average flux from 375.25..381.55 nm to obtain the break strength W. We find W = 1.08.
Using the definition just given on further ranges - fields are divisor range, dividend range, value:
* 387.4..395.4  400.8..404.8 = 1.13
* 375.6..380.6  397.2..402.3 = 1.24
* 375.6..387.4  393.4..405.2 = 1.11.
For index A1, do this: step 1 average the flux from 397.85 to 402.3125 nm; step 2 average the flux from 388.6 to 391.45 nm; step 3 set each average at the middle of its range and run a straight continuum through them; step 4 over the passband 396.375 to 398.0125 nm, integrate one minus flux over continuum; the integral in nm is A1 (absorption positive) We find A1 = 0.42 nm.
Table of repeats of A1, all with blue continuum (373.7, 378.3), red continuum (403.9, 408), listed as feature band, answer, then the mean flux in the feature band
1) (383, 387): -0.30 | 11.7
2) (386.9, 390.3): -0.12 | 11.7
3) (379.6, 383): -0.19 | 11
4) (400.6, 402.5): -0.07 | 13.2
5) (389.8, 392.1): -0.15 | 12.3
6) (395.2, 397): 0.26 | 10.4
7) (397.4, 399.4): 0.08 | 11.8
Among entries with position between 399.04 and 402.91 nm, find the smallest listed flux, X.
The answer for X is 10.89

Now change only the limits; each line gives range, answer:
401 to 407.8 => 11.63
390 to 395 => 9.502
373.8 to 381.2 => 8.141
